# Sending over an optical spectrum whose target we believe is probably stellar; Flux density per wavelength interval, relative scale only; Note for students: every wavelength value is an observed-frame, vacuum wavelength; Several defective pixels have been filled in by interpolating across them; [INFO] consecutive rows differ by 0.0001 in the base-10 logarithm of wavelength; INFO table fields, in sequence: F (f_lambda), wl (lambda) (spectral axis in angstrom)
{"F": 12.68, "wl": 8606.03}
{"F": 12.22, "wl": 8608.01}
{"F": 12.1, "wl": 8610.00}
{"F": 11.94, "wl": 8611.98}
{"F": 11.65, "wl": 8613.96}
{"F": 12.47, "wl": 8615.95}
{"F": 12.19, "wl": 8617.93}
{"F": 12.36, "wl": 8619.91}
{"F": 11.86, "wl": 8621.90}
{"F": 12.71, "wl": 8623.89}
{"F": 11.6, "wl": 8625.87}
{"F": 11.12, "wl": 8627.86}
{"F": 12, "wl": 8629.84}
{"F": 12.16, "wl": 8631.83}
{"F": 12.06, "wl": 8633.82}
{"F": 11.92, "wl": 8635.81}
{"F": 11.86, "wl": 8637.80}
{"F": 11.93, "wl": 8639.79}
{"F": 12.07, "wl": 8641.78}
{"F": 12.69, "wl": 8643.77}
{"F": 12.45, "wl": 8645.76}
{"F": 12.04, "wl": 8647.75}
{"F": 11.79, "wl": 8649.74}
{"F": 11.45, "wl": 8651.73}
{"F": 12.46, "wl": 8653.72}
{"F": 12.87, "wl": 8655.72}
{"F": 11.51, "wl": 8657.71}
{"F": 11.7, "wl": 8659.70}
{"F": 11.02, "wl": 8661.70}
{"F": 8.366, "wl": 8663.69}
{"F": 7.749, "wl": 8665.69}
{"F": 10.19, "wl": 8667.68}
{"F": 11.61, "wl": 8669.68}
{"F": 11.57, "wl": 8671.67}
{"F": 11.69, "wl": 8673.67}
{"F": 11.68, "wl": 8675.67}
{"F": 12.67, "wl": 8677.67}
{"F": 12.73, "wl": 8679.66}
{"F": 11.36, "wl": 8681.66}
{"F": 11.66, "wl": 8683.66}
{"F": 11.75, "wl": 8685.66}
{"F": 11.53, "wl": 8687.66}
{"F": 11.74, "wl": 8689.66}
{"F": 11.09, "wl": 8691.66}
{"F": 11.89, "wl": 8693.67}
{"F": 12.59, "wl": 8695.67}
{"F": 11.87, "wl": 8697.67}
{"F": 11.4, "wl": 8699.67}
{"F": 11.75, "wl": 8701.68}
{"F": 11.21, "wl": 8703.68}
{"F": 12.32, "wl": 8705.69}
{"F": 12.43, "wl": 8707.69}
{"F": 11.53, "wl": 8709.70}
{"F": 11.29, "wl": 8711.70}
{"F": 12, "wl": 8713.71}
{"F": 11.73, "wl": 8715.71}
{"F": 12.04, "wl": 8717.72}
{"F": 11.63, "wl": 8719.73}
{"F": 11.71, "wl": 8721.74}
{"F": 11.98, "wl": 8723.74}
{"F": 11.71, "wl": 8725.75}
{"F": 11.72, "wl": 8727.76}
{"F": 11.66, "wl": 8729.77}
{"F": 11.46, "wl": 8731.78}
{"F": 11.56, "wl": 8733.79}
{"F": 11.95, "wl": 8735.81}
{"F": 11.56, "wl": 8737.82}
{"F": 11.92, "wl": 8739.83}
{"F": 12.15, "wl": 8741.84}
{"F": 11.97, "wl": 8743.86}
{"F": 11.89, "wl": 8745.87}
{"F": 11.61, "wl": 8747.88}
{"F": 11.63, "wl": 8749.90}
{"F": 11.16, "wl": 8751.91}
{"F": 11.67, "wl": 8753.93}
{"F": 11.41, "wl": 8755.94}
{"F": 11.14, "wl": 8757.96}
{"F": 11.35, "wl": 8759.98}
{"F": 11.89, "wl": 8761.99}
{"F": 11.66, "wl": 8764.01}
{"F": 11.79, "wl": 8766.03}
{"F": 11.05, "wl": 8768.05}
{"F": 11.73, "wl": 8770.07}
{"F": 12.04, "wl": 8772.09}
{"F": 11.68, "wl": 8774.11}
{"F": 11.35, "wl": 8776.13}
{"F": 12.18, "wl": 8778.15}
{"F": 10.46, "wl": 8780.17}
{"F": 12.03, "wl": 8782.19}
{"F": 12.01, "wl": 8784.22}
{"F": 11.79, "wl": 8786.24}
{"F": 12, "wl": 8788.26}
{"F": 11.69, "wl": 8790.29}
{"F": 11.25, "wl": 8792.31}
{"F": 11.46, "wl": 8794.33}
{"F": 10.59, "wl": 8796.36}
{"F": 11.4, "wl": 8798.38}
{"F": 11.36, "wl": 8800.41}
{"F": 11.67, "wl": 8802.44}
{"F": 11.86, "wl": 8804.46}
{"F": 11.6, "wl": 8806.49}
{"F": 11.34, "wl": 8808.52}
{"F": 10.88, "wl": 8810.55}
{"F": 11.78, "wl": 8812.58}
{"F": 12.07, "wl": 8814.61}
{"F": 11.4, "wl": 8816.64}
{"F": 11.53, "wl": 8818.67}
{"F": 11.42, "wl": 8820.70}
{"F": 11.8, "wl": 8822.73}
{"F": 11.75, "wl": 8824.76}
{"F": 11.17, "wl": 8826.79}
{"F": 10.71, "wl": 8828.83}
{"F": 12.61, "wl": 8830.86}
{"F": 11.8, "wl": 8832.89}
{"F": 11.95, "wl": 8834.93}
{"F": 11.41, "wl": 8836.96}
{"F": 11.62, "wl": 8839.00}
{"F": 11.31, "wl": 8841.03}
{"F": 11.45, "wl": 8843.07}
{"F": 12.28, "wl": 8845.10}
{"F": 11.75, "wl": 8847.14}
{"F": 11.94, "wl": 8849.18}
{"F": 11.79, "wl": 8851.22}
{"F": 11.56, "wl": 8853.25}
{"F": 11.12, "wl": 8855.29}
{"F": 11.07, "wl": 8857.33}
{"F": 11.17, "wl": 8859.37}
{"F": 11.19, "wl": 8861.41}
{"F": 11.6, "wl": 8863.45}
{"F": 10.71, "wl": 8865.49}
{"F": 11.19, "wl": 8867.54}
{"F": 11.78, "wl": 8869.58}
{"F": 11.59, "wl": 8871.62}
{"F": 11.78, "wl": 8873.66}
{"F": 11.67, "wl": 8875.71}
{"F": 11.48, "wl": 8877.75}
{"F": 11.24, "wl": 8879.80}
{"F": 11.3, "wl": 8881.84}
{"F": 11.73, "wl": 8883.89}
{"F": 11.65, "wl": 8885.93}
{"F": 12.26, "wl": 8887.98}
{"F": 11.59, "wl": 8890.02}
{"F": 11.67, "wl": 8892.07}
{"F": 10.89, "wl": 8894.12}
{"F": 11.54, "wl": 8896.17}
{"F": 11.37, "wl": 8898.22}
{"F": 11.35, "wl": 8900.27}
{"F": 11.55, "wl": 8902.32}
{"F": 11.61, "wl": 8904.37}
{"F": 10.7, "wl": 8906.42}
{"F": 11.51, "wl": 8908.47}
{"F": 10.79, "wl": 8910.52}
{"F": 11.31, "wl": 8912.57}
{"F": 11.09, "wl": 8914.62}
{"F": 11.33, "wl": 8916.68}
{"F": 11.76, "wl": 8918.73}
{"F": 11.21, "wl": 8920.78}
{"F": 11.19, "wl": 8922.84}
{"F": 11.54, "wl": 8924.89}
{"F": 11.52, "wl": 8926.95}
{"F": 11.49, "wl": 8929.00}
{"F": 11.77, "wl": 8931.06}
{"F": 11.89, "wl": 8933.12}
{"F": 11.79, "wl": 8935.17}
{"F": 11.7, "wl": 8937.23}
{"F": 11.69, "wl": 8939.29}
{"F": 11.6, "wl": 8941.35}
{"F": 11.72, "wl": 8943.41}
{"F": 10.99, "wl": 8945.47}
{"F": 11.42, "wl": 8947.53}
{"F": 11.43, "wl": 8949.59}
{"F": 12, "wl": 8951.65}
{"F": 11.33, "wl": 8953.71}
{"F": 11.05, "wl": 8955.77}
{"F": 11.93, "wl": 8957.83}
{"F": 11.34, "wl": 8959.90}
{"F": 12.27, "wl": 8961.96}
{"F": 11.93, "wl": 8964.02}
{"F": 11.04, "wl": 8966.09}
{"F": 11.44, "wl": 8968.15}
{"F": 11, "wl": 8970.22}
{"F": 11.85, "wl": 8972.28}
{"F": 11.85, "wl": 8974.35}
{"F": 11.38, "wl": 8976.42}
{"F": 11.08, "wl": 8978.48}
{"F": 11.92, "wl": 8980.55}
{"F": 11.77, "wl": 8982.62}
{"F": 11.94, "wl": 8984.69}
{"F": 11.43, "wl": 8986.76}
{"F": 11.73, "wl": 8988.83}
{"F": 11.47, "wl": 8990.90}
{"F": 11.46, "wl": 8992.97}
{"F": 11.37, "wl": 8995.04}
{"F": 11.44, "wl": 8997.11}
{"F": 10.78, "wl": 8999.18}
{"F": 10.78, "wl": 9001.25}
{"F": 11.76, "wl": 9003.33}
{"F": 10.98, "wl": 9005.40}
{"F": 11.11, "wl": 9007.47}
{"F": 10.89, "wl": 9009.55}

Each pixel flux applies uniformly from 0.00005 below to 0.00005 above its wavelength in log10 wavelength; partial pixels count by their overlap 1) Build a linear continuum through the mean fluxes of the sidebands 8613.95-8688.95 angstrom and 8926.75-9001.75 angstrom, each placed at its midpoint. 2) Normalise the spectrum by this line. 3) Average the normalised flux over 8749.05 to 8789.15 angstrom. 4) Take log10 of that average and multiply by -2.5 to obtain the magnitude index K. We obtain 0.003 mag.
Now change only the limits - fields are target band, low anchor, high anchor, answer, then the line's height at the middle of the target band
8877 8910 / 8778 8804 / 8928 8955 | 0.01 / 11.6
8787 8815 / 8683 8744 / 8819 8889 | 0.01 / 11.6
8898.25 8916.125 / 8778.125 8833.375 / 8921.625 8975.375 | 0.03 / 11.6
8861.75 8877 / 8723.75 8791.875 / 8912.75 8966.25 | 0.01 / 11.6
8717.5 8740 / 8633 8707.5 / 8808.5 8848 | -0.01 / 11.6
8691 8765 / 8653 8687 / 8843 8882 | -0.03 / 11.4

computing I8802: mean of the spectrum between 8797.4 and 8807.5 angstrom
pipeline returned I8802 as 11.6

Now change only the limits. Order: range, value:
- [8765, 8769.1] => 11.4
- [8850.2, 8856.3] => 11.5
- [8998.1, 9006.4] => 11.1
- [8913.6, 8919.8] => 11.4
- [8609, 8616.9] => 12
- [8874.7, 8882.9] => 11.4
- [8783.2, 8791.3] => 11.9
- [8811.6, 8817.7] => 11.7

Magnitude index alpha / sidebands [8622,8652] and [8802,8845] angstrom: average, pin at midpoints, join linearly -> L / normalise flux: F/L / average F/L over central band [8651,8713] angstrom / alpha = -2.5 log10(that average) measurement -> 0.04 mag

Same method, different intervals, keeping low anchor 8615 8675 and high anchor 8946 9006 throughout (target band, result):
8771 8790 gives -0.013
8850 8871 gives 0.020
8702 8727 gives -0.017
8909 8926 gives 0.022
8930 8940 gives -0.024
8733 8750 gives -0.020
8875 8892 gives -0.008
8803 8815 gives 0.000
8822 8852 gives -0.012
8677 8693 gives -0.016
